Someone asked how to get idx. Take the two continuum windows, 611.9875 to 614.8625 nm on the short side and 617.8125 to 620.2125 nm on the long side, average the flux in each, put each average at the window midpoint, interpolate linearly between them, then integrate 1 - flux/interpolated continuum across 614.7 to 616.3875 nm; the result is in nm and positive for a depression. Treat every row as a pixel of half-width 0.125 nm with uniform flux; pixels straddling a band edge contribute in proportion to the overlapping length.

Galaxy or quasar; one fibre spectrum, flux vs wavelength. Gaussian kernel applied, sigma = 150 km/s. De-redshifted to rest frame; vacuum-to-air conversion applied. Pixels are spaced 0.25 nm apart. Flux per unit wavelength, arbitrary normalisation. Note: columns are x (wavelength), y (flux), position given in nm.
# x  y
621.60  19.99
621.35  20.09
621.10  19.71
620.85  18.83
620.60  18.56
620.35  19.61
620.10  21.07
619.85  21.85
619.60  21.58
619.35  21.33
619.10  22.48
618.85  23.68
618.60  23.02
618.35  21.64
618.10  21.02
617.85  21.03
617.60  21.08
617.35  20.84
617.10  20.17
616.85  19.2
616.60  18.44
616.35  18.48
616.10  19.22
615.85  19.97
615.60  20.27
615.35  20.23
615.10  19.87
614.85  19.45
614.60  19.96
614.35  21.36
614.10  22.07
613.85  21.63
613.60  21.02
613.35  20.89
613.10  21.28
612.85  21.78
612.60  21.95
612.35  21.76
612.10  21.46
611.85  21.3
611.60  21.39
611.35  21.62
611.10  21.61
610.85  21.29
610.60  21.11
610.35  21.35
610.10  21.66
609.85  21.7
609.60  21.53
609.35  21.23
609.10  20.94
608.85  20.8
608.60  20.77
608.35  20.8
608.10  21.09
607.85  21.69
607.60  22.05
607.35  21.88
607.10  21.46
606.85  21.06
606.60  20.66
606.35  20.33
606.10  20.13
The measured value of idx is 0.14 nm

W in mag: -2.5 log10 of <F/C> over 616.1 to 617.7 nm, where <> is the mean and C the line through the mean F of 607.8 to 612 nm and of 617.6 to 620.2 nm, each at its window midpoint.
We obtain 0.109 mag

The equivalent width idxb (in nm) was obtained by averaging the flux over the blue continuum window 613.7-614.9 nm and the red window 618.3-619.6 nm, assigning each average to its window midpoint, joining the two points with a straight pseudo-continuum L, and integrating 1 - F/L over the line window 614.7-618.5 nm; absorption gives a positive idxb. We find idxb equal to 0.28 nm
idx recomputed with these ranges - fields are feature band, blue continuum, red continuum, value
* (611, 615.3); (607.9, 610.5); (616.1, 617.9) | -0.14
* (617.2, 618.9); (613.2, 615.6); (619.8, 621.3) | -0.12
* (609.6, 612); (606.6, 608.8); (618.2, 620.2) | 0.01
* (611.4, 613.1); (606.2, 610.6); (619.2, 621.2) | -0.05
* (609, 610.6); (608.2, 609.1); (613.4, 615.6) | -0.05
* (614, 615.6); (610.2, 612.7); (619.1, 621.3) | 0.05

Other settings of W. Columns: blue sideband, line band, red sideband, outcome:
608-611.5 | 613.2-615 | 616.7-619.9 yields 0.02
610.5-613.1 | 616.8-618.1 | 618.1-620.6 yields 0.05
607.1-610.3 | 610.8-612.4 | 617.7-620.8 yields -0.01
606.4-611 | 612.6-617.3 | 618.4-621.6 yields 0.04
